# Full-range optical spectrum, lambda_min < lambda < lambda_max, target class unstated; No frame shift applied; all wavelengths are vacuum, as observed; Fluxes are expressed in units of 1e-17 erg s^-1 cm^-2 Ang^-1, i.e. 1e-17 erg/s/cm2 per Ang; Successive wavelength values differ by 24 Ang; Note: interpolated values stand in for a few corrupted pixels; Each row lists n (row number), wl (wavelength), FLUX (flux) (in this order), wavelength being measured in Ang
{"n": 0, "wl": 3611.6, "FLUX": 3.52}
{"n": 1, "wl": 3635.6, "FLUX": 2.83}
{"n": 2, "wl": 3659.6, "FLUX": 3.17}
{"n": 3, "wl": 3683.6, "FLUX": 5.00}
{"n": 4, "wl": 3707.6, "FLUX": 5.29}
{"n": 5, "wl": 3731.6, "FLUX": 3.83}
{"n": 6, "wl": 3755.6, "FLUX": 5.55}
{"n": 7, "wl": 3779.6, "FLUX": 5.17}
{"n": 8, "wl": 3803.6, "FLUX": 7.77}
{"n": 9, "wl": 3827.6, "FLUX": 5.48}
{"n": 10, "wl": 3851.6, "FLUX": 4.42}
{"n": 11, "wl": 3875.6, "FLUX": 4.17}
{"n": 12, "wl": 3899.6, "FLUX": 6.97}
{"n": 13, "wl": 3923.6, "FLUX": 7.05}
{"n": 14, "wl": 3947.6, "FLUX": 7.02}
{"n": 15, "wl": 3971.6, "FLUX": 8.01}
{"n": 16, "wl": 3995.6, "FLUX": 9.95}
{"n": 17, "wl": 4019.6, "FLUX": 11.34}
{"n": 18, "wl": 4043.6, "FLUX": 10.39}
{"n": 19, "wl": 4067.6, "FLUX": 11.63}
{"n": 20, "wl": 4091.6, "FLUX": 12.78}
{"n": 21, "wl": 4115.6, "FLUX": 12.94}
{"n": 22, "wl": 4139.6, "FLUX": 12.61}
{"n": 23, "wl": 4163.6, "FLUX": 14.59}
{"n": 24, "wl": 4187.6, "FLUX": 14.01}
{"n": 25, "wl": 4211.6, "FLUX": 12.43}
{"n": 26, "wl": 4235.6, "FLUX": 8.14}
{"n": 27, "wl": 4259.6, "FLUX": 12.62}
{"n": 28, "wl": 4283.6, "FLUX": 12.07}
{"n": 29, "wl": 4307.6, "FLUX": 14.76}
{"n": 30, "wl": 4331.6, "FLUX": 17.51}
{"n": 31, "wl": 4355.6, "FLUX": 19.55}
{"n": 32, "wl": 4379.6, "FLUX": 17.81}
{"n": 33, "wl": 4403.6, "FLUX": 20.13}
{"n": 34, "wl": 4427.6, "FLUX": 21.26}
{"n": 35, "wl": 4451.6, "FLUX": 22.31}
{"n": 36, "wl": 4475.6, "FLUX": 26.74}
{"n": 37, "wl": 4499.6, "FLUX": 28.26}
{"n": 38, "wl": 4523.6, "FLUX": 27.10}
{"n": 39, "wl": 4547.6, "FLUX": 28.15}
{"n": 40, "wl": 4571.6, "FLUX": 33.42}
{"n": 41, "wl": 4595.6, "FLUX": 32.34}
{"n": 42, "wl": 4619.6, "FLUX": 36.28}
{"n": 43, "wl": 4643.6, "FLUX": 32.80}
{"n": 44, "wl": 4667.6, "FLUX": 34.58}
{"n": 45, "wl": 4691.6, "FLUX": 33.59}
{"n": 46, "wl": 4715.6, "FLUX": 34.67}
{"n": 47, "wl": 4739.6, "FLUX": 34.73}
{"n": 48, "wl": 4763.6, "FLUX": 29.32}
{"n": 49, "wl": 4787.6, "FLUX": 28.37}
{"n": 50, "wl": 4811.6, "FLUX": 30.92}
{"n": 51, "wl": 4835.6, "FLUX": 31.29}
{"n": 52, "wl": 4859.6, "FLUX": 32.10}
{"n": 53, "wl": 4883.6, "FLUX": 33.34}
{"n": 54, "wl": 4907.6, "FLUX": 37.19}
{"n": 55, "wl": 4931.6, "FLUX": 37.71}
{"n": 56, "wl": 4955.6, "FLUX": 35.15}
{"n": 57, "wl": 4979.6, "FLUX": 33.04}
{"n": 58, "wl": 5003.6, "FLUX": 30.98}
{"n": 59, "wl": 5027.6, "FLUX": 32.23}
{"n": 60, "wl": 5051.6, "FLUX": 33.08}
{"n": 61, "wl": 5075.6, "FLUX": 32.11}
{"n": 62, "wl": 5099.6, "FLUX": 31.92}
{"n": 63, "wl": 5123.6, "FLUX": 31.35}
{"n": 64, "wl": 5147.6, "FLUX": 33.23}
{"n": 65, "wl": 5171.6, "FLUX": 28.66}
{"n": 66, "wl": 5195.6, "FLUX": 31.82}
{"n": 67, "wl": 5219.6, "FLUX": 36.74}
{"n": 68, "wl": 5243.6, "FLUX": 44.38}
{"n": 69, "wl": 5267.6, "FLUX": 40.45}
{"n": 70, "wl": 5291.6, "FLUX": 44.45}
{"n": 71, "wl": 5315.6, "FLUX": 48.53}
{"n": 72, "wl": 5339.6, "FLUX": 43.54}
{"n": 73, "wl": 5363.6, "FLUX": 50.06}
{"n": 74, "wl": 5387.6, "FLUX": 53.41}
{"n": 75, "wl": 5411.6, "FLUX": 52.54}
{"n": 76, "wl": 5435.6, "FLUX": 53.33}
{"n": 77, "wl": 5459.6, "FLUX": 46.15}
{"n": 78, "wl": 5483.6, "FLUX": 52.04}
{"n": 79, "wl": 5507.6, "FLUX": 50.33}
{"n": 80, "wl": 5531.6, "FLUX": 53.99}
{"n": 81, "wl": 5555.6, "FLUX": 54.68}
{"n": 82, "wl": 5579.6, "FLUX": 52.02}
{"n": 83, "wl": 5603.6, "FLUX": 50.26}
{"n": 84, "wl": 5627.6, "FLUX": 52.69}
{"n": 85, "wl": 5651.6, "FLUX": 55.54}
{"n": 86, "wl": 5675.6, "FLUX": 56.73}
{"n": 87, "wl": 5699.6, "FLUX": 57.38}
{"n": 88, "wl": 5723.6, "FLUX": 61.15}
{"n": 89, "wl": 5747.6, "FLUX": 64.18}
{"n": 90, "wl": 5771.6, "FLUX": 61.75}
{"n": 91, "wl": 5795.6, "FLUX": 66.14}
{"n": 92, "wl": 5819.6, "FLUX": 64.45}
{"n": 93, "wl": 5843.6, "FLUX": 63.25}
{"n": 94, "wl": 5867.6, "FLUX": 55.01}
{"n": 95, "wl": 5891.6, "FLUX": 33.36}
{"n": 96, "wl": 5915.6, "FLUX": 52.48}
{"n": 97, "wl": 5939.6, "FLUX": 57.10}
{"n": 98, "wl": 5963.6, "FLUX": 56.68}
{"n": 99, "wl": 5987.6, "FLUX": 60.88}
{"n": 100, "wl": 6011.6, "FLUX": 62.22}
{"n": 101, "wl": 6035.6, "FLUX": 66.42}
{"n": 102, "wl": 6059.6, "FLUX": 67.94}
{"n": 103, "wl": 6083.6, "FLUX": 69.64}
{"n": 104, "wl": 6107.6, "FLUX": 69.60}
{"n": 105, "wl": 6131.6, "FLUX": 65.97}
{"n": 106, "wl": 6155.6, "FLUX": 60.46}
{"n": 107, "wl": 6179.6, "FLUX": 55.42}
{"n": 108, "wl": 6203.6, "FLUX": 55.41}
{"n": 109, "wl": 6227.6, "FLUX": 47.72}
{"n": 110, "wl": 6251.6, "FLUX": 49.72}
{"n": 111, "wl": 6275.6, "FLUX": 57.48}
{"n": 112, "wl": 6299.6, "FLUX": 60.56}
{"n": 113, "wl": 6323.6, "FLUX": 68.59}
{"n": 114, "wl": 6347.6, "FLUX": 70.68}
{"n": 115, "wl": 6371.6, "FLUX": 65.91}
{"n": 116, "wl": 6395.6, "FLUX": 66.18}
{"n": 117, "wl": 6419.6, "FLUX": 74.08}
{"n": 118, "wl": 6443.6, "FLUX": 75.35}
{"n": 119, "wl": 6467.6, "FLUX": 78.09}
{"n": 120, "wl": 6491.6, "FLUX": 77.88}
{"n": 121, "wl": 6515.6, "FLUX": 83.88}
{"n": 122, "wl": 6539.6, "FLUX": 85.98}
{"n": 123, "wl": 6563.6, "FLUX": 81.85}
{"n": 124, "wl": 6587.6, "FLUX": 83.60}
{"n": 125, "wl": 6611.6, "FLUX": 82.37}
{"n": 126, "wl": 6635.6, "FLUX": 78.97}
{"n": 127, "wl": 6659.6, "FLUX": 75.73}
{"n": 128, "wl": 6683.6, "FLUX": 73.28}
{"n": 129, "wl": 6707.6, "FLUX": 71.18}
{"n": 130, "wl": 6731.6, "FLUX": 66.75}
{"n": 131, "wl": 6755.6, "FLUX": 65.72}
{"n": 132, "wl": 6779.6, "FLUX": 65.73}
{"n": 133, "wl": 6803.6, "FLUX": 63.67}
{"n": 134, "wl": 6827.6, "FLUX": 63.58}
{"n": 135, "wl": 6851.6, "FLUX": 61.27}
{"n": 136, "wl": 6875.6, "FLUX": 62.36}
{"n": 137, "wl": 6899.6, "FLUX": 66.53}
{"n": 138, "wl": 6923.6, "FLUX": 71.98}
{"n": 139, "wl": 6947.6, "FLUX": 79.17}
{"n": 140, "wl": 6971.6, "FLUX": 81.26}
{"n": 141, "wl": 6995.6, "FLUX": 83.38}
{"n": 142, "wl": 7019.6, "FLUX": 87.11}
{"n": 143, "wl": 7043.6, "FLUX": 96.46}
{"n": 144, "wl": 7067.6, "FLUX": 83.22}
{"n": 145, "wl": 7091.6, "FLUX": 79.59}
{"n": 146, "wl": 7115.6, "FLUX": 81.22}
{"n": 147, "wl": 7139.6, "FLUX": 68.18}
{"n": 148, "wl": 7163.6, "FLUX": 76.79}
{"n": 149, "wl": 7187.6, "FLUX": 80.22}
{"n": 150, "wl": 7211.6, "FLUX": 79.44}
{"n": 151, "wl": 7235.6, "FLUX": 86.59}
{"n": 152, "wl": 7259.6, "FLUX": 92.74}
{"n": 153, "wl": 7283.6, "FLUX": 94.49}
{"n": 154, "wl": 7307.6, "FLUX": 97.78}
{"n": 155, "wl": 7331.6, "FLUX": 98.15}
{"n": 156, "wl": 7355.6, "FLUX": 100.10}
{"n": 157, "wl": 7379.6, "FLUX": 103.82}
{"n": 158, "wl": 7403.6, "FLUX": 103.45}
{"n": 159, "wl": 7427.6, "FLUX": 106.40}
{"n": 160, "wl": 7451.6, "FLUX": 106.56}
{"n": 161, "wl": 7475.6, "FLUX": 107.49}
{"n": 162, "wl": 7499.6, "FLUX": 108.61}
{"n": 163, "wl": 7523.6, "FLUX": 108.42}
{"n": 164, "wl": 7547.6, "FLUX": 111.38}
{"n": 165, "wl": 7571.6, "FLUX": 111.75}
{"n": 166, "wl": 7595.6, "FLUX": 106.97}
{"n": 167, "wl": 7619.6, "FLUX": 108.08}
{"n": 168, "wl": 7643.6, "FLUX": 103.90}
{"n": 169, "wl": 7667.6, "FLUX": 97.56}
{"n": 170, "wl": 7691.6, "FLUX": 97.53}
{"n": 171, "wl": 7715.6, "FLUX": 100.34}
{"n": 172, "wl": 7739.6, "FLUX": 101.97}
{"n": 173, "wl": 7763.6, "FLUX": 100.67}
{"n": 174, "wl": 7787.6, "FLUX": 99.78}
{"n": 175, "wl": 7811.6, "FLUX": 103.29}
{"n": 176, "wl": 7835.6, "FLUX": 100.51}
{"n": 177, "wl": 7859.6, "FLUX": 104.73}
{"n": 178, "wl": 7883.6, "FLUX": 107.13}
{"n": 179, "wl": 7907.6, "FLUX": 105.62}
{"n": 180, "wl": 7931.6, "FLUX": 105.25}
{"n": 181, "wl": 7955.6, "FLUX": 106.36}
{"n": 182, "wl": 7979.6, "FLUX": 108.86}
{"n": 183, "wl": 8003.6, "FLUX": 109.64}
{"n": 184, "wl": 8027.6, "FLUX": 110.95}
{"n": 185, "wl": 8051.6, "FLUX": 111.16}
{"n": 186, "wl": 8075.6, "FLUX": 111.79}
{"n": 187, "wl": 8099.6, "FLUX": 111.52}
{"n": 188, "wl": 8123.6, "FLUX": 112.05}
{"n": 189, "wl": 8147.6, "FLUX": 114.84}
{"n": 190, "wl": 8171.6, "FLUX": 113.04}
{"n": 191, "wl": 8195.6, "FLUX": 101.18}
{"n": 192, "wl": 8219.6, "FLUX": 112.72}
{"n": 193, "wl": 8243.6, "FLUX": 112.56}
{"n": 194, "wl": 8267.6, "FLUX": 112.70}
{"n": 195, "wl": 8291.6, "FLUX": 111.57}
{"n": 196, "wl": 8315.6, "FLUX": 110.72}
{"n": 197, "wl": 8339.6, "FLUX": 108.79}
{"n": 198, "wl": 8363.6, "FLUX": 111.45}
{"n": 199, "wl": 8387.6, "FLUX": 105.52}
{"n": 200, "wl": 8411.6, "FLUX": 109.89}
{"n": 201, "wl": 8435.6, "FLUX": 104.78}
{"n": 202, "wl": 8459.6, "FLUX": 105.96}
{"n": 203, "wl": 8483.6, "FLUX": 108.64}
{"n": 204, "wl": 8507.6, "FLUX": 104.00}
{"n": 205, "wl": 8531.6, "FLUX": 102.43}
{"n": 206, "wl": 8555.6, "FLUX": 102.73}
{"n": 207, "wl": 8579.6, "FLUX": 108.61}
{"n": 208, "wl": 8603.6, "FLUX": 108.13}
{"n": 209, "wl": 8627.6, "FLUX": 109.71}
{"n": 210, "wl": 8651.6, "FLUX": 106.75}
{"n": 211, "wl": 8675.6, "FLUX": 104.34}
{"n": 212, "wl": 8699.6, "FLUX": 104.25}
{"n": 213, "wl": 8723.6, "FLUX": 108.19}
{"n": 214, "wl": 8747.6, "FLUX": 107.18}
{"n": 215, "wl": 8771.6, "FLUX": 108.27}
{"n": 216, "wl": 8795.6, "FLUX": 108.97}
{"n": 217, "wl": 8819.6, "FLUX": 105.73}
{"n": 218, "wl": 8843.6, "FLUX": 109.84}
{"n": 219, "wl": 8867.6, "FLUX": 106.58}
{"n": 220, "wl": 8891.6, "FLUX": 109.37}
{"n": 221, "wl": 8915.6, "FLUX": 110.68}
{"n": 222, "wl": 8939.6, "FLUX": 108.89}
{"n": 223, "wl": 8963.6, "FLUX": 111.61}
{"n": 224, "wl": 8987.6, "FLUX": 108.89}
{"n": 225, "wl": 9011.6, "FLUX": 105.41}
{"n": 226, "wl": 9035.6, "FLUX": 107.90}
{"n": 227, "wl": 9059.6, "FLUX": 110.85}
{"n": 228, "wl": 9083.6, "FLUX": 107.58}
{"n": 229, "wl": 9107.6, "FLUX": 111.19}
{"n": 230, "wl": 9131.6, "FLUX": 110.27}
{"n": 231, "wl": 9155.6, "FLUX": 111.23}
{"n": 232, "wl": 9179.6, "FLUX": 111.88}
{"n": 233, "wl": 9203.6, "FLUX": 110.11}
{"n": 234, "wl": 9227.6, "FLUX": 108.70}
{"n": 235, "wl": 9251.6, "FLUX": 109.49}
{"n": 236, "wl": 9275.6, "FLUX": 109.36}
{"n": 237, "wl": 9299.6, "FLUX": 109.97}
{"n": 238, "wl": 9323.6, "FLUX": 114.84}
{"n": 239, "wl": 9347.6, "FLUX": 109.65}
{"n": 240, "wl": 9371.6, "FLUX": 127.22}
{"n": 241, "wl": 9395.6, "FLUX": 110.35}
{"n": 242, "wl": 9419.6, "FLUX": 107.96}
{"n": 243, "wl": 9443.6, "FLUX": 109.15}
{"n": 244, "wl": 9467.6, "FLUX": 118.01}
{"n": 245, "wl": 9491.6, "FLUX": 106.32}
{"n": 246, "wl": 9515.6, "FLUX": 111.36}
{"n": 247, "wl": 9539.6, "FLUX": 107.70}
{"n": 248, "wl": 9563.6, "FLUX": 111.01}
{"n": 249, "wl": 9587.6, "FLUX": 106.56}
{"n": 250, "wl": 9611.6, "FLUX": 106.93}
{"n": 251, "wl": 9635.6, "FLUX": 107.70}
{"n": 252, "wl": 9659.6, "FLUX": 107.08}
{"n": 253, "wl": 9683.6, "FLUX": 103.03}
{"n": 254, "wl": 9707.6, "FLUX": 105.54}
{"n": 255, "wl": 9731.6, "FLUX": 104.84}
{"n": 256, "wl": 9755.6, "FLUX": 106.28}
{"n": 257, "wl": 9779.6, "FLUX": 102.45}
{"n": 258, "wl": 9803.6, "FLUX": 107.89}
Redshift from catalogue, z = 0.00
